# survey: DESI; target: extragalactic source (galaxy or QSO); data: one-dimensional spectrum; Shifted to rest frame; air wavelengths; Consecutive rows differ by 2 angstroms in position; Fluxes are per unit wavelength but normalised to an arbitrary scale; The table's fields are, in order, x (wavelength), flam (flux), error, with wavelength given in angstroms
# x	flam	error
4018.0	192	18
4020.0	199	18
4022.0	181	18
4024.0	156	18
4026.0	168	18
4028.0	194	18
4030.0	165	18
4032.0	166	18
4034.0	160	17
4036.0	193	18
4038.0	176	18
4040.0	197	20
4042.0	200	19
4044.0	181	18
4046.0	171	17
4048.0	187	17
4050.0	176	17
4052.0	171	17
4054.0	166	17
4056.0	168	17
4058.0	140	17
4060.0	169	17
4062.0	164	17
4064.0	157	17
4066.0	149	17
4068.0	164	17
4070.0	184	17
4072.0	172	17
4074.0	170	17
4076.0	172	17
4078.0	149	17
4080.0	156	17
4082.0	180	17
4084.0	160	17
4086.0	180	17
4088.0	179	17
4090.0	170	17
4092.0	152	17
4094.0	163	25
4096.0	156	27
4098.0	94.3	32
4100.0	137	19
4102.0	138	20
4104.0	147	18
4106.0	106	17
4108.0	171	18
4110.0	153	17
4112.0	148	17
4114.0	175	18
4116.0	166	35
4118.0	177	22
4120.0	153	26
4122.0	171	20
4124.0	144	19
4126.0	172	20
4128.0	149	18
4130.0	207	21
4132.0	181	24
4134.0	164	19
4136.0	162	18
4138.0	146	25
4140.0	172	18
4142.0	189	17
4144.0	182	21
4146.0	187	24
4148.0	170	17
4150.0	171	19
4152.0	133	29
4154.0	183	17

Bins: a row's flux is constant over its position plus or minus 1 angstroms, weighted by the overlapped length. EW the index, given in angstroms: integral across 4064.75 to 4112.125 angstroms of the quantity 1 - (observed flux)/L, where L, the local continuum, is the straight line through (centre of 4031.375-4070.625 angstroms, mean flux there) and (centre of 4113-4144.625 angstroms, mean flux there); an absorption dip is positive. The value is 3.95 angstroms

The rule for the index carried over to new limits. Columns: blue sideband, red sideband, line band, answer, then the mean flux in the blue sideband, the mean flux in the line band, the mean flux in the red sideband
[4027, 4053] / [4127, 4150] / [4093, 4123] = 4.3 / 180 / 150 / 173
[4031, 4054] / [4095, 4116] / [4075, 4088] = -0.8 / 179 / 167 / 144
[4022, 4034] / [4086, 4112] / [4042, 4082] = -2.0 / 170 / 168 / 148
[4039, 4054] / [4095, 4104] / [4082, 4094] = -2.1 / 182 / 169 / 133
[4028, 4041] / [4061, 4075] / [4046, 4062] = 0.2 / 178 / 168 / 166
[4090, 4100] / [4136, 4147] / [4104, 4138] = -0.2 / 144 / 162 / 174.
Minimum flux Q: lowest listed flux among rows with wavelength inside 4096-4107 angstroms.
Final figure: 94.3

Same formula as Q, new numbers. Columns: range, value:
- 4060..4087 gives 149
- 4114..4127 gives 144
